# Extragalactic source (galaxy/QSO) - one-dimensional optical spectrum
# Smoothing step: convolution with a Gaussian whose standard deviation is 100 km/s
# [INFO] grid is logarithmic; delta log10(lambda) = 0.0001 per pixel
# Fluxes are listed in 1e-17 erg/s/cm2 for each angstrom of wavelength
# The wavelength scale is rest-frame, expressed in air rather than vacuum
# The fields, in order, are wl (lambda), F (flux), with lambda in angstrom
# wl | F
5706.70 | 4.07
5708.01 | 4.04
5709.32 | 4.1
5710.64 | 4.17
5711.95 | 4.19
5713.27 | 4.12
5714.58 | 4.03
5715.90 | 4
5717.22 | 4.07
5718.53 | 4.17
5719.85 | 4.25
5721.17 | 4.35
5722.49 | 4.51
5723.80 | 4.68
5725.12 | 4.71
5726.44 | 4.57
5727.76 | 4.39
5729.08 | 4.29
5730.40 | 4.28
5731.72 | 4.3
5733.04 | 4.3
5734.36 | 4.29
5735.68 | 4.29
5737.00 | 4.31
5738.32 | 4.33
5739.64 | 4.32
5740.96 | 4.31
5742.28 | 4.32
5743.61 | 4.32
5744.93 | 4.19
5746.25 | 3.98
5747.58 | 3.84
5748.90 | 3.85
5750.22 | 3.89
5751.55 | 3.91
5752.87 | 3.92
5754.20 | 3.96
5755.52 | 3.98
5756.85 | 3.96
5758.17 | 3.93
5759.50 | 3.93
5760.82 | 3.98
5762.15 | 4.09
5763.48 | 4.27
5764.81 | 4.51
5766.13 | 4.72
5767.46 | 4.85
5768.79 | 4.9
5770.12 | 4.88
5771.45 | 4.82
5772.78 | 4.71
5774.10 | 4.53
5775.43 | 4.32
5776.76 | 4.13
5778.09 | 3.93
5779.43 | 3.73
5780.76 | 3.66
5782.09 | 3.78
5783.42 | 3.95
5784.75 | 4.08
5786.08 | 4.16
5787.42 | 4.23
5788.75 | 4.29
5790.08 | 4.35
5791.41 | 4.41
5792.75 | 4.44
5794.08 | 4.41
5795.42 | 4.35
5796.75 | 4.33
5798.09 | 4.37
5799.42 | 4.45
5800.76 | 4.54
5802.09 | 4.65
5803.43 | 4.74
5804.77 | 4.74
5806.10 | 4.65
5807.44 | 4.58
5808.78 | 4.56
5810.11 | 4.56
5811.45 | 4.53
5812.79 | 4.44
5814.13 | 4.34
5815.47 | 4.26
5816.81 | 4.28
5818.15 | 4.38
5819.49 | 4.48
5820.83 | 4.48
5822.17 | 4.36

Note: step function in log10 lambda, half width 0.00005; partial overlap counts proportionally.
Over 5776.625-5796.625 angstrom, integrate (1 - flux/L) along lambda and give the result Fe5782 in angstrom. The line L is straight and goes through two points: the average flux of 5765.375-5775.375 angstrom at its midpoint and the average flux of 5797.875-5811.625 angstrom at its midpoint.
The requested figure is 2.3 angstrom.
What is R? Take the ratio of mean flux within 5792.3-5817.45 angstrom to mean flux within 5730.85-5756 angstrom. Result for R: 1.08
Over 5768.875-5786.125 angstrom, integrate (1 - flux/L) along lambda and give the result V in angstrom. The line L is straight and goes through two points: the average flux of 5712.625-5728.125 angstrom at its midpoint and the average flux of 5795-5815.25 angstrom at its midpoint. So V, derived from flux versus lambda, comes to 0.9 angstrom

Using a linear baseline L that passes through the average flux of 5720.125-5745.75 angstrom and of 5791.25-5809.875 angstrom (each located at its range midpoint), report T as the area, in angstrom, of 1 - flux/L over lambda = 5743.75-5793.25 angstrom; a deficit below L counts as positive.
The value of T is 2.9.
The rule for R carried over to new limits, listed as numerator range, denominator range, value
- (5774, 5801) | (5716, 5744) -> 0.97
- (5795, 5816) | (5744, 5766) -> 1.12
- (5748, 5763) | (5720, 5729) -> 0.88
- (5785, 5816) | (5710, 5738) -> 1.03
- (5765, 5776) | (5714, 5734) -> 1.09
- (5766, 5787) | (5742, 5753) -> 1.07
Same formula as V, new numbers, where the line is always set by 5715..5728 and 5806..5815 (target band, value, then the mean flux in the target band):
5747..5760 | 1.5 angstrom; 3.92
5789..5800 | 0.2 angstrom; 4.39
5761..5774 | -0.5 angstrom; 4.61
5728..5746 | 0.4 angstrom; 4.29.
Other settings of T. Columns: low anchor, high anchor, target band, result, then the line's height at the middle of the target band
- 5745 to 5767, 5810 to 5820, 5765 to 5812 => -1.9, 4.24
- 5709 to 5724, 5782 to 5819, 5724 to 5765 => 0.9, 4.27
